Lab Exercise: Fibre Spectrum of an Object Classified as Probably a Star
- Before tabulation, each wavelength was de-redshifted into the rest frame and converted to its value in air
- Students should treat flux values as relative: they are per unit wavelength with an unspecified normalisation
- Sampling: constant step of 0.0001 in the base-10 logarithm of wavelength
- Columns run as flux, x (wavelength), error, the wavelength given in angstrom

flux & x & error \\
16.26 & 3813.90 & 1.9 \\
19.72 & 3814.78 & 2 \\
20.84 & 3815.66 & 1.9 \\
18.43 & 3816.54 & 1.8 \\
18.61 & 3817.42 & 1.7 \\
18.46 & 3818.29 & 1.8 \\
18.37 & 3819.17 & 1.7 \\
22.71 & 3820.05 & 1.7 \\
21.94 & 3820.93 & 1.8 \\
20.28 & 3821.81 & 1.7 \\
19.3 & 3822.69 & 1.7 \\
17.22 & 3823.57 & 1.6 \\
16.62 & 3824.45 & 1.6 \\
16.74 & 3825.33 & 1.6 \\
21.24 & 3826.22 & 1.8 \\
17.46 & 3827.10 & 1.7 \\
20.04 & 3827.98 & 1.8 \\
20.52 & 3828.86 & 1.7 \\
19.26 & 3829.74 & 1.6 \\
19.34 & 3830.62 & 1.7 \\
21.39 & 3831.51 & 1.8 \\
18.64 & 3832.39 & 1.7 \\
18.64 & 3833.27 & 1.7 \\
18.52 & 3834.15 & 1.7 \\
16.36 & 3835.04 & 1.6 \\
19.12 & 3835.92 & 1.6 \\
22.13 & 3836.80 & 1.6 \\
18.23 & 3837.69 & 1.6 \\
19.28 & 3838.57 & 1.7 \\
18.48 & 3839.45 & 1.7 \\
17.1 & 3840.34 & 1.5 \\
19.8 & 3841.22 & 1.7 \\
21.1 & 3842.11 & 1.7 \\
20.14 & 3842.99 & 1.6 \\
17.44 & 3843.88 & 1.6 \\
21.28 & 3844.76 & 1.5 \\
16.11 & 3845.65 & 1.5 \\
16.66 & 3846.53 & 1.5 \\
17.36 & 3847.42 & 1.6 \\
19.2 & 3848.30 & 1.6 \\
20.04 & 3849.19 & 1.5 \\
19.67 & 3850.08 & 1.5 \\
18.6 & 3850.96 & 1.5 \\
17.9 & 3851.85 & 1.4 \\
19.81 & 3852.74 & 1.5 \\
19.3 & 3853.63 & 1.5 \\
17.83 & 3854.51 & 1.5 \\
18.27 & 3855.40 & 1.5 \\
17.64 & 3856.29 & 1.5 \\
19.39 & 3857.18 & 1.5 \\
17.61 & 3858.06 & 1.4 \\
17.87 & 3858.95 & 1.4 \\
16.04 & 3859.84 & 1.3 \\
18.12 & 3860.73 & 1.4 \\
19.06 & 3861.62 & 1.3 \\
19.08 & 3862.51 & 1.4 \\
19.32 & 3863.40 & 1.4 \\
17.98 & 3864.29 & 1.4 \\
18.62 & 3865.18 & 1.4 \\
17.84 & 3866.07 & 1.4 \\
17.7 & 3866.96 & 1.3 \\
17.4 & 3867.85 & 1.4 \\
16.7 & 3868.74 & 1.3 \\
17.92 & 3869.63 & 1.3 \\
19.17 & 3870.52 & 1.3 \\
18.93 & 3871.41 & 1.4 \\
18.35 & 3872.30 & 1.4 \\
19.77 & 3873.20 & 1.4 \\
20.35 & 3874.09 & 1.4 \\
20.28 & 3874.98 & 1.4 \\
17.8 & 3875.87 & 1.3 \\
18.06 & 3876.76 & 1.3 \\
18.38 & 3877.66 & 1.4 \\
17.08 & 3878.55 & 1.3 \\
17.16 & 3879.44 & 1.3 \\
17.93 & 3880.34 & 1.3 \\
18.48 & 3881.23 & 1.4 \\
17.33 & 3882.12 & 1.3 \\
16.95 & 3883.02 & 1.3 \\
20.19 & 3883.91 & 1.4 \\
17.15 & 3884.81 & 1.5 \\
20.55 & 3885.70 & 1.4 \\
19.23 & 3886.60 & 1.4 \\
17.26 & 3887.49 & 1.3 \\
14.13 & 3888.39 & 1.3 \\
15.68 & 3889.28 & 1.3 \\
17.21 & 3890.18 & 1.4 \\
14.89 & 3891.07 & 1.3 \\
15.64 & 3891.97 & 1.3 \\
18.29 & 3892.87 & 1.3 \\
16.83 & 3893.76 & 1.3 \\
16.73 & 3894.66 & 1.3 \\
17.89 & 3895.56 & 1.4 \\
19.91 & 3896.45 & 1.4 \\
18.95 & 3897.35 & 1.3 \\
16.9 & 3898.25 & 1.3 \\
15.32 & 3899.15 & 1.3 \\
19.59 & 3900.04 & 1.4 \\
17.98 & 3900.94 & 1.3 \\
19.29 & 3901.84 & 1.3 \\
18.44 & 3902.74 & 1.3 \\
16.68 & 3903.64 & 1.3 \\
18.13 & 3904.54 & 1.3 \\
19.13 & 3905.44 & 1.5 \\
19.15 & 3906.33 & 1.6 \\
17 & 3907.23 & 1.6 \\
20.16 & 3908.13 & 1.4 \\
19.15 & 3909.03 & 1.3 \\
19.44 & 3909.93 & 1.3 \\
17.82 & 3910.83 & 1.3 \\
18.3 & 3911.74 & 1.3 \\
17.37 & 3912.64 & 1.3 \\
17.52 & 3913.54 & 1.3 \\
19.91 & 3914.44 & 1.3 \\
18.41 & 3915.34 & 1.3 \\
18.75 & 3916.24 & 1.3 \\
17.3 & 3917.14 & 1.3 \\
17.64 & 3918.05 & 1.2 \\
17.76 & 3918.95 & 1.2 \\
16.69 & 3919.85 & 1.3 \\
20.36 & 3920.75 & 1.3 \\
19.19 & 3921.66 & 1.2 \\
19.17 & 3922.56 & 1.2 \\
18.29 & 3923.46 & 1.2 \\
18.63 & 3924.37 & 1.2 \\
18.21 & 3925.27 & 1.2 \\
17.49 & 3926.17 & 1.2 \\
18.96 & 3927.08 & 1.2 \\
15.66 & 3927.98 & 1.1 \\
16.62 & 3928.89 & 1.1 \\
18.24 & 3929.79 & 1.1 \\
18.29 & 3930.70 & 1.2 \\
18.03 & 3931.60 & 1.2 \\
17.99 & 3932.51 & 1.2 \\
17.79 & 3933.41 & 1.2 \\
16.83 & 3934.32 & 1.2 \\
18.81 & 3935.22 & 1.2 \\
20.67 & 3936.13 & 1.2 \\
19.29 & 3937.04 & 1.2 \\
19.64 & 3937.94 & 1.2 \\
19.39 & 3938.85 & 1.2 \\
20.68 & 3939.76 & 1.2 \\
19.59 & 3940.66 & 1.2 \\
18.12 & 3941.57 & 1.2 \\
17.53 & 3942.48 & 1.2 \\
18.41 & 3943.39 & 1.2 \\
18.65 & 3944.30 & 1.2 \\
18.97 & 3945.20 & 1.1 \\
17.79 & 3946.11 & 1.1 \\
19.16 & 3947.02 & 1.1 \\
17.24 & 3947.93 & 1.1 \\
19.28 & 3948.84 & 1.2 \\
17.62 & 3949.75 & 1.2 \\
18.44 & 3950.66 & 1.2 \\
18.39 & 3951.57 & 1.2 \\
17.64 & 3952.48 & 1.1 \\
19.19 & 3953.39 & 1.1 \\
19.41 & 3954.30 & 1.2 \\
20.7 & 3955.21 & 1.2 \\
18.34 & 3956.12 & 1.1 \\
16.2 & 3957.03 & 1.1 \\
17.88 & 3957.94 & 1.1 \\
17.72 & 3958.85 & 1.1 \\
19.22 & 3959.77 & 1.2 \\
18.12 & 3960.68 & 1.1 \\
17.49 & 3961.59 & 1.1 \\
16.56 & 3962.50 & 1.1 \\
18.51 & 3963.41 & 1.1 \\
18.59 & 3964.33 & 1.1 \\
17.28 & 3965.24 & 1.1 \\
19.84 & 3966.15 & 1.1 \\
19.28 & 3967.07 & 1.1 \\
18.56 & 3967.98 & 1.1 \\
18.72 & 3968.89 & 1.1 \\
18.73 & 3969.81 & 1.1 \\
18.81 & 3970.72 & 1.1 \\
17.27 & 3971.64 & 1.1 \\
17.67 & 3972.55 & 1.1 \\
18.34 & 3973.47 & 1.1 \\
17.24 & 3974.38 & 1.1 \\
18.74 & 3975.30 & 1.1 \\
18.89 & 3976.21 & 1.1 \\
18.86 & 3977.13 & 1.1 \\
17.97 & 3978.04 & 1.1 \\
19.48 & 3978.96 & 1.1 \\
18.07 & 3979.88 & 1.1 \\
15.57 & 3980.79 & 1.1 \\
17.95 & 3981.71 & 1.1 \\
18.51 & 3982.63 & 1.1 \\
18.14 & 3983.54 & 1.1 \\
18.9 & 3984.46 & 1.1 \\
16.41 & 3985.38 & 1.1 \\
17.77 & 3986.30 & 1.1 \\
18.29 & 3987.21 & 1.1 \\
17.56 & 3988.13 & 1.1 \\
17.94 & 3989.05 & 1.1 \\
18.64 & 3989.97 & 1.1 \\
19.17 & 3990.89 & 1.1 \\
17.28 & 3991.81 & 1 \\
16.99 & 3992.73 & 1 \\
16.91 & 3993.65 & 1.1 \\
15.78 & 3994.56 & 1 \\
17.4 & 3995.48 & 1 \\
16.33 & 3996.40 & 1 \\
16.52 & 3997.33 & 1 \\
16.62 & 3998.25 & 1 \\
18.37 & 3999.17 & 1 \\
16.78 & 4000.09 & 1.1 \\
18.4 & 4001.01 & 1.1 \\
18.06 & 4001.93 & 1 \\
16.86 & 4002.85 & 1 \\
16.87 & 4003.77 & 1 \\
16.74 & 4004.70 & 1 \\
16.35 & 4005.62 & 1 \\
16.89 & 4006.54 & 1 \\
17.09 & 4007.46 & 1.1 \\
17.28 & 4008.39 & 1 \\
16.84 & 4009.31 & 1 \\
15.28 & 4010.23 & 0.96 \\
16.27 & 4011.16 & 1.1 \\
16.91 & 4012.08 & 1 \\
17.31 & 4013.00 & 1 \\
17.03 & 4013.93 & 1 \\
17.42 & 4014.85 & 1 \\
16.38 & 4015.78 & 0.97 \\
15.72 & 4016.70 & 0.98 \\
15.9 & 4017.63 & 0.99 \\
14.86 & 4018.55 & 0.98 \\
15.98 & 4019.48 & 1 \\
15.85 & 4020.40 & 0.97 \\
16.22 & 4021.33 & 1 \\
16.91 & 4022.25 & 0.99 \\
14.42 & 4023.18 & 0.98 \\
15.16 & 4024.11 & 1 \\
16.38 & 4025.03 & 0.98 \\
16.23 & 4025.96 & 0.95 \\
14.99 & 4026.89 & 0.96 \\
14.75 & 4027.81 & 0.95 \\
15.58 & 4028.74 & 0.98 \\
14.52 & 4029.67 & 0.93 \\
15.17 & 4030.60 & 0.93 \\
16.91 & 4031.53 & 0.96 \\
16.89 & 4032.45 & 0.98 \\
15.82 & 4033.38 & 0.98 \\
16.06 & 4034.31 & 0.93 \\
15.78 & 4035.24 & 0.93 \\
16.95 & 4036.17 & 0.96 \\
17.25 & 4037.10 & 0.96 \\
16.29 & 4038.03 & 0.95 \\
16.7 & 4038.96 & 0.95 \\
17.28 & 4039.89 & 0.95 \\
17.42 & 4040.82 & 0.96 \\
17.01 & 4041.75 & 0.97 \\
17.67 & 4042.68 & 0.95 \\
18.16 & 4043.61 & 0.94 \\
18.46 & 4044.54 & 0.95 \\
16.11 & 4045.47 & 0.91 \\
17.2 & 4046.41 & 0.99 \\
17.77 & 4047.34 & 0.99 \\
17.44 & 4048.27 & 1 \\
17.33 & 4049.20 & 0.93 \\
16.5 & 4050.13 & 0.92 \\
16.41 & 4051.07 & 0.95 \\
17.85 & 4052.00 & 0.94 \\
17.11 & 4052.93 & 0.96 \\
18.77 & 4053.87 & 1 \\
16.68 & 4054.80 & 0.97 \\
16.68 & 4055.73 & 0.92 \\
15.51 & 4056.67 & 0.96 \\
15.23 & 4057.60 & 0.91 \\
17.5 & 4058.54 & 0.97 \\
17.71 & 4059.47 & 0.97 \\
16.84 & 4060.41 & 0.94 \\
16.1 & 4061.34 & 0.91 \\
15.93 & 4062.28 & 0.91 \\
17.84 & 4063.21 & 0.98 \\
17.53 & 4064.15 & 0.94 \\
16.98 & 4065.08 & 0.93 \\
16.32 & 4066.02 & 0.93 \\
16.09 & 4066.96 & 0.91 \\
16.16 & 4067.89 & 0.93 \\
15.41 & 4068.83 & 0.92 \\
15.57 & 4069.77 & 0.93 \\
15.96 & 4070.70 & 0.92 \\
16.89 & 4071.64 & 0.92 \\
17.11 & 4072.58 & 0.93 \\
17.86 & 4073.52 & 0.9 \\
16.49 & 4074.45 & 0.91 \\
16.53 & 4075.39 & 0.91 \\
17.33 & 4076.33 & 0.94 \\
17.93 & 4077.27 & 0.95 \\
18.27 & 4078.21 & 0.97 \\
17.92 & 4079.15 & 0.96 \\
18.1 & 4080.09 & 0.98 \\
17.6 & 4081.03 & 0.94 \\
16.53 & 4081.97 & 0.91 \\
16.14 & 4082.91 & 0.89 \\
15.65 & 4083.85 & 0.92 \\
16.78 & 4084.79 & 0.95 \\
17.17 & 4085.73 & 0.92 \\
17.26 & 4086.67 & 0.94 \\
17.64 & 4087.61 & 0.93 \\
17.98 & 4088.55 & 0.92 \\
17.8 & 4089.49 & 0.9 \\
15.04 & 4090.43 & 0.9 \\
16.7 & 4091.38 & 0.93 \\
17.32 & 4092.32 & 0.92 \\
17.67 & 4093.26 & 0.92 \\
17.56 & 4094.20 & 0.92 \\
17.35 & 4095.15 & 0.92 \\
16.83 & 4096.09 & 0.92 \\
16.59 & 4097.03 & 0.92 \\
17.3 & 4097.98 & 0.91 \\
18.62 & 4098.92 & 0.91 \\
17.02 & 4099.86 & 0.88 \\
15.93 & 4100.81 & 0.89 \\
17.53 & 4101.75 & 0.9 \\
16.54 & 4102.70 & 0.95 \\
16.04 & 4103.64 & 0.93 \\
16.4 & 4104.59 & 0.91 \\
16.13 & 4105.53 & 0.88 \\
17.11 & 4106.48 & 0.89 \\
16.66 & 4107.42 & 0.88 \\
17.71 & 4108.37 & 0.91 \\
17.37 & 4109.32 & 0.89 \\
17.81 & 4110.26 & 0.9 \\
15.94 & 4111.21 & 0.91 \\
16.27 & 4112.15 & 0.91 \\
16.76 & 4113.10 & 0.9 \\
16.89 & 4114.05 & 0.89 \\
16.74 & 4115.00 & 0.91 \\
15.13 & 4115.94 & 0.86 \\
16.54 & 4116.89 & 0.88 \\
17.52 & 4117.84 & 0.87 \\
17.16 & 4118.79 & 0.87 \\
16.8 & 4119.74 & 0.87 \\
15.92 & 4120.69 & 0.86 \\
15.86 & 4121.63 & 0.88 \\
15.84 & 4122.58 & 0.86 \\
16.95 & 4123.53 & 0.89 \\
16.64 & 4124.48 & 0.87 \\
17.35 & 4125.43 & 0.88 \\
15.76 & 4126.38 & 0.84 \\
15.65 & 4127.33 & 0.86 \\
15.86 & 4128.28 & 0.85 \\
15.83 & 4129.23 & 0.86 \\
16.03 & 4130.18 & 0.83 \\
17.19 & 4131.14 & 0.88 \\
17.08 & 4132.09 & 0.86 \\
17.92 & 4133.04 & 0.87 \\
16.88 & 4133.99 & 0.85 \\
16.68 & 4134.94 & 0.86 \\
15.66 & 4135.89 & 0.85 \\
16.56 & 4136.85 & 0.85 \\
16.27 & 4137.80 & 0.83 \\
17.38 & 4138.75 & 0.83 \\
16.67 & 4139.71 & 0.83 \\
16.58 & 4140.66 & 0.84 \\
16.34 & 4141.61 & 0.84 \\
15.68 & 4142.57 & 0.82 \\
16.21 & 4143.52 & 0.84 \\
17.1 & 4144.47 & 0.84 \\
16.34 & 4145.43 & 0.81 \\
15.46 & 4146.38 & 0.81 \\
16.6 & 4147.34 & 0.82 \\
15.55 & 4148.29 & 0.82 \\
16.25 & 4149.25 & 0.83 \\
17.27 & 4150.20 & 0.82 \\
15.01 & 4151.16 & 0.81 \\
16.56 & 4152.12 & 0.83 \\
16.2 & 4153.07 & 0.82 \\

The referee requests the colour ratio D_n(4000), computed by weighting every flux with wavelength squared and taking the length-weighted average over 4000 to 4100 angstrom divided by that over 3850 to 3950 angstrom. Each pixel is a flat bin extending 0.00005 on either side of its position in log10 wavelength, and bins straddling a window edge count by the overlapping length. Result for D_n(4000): 0.99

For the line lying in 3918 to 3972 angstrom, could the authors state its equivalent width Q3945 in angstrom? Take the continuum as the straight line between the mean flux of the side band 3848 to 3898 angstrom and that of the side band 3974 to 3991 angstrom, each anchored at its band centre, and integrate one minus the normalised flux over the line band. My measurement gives -0.9 angstrom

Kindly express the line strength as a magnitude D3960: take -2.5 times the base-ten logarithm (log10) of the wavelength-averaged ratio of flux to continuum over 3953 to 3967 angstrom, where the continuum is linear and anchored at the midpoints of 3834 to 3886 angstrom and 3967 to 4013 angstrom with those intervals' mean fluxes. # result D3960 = -0.03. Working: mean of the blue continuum 18.5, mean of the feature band 18.4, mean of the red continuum 17.6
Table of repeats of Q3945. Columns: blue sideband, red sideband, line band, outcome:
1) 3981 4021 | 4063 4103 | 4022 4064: 1.02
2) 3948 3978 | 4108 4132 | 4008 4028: 1.81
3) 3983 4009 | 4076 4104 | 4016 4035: 1.73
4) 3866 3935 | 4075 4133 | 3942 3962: -0.69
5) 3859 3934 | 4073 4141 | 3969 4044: 1.83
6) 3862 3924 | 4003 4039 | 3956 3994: -2.63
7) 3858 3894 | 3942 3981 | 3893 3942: -0.62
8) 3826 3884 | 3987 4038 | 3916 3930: -0.24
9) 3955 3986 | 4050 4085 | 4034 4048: 0.09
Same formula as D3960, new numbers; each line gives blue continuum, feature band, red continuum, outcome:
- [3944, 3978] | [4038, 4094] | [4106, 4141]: 0.02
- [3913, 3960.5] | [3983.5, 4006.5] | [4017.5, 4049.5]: -0.01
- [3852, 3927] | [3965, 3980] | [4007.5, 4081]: -0.07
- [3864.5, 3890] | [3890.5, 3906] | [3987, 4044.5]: 0.01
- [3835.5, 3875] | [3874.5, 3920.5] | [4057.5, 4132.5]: 0.02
